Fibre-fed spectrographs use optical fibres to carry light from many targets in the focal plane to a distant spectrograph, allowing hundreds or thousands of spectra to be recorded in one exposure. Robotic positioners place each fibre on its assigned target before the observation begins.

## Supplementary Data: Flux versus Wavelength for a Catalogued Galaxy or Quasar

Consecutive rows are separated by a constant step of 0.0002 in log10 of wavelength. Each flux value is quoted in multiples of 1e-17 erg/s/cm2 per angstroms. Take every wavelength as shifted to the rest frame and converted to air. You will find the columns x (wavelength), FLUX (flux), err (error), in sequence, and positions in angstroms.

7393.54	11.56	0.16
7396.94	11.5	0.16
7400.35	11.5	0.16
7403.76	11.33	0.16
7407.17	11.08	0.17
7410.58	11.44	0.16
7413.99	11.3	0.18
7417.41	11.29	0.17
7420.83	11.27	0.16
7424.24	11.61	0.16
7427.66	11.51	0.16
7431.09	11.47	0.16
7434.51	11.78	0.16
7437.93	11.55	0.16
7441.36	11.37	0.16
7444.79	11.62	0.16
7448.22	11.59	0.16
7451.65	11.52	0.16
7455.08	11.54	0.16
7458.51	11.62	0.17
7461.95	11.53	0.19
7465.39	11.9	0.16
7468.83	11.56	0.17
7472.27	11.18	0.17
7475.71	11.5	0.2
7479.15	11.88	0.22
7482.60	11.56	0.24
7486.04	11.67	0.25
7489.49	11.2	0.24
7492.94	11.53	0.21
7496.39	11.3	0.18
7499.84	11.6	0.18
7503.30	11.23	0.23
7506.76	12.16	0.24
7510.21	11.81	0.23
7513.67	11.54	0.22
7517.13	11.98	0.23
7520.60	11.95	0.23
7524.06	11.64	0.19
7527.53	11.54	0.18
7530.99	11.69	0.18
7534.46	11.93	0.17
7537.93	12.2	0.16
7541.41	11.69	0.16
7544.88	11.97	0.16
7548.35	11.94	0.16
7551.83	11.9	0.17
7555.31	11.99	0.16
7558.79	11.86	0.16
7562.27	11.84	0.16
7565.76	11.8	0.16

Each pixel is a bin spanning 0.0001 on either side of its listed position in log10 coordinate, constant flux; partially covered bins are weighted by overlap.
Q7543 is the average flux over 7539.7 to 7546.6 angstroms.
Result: 11.8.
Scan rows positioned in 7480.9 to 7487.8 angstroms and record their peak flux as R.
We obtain 11.67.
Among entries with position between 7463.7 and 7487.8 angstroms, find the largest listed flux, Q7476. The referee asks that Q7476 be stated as 11.9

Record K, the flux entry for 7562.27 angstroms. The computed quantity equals 11.84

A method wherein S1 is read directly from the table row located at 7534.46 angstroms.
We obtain 11.93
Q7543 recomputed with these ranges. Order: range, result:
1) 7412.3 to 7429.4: 11.4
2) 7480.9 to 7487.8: 11.6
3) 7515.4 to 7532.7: 11.8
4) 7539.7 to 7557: 11.9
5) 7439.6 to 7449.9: 11.5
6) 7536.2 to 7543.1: 11.9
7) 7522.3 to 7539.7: 11.8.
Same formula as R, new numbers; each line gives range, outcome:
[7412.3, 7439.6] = 11.78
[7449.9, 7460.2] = 11.62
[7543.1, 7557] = 11.99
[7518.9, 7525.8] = 11.95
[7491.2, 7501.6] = 11.6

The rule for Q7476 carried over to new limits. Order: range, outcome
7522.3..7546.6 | 12.2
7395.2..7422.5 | 11.5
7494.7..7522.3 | 12.16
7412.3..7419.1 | 11.3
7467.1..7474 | 11.56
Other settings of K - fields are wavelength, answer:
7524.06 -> 11.64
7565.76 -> 11.8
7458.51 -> 11.62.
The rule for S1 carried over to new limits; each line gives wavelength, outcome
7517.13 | 11.98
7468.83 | 11.56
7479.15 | 11.88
